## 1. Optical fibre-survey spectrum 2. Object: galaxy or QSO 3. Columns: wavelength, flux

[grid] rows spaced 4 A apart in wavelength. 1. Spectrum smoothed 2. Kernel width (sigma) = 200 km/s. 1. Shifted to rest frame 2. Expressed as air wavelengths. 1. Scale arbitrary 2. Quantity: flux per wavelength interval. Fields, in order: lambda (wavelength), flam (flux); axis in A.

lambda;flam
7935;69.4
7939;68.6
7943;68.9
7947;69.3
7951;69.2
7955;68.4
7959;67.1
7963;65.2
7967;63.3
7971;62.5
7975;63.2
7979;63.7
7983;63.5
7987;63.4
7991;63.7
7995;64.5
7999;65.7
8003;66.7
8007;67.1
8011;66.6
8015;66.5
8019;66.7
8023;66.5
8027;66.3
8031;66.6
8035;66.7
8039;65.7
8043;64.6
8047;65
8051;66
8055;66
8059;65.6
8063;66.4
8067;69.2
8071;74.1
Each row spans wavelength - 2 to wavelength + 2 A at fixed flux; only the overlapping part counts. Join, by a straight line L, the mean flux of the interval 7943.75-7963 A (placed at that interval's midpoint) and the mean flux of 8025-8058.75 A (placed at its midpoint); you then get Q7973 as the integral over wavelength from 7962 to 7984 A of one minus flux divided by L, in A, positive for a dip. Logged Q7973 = 1.4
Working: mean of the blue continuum 68.2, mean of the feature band 63.5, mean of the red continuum 65.8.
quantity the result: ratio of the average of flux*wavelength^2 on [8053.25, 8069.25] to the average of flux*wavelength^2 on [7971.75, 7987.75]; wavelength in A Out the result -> 1.08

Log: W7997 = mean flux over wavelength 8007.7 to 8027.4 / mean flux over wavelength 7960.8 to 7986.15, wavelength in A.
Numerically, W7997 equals 1.0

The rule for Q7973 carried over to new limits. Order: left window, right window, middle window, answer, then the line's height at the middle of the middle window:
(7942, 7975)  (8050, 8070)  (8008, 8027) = 0.06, 66.8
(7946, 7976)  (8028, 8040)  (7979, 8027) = 0.53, 66.2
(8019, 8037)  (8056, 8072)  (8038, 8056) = 0.55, 67.5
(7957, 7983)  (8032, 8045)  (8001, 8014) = -0.35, 65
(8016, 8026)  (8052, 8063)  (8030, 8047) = 0.13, 66.3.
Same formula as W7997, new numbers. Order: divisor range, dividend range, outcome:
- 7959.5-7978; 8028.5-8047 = 1.03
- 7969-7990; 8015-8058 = 1.04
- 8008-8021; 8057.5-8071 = 1.02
